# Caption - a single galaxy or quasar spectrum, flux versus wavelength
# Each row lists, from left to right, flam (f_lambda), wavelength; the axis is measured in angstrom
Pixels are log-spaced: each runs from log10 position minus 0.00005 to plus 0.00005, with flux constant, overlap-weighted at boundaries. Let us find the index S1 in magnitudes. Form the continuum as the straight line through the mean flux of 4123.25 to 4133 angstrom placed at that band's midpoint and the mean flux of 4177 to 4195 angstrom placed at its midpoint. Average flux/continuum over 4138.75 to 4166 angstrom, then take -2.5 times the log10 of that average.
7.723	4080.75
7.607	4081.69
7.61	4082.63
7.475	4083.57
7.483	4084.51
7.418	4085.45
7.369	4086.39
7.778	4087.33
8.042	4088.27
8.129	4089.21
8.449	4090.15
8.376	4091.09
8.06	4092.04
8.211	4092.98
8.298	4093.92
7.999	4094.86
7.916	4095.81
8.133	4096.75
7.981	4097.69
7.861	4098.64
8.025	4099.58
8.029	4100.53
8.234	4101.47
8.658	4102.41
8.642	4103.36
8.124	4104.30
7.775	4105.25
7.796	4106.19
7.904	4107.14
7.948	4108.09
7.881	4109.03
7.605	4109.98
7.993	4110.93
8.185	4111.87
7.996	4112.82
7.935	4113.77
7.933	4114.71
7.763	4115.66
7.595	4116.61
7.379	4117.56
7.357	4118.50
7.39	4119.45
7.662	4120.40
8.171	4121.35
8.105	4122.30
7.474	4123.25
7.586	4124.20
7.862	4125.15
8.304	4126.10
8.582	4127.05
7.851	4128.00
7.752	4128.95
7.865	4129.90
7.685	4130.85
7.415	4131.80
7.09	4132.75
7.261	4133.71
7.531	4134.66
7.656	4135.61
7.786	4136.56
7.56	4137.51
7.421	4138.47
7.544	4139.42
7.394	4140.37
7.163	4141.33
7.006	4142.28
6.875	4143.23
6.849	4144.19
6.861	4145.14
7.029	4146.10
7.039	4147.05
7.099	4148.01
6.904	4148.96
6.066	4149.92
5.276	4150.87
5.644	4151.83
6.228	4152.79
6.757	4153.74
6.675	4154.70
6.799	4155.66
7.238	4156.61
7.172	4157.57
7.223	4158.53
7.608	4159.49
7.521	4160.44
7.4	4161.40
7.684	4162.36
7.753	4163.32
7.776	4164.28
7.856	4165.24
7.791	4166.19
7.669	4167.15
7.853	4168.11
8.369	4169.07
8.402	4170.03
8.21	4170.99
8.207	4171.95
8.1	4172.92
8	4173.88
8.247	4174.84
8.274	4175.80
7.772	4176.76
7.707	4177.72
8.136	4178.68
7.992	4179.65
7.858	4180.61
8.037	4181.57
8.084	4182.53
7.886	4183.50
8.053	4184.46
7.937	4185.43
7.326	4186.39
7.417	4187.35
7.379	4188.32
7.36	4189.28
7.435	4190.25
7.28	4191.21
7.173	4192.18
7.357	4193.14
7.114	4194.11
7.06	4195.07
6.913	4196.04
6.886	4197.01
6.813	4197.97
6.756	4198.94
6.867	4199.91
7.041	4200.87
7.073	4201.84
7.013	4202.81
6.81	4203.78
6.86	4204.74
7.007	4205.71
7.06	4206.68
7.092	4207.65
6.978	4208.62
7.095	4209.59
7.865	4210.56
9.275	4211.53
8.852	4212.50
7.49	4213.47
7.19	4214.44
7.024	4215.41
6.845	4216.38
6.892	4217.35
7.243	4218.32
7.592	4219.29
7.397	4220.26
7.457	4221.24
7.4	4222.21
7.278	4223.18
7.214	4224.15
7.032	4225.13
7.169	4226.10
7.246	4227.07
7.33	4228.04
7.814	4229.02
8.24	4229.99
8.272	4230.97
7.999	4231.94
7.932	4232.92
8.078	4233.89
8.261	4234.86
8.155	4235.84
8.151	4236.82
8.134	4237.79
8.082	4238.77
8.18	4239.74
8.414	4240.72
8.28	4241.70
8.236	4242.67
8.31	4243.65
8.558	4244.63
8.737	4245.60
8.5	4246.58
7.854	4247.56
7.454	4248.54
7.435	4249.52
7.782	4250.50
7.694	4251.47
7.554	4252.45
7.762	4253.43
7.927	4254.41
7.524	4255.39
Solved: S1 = 0.10 mag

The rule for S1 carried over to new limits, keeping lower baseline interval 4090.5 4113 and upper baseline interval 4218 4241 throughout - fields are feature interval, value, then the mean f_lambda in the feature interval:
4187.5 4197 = 0.091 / 7.21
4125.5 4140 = 0.042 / 7.69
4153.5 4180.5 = 0.024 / 7.73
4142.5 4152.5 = 0.208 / 6.57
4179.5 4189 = 0.011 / 7.78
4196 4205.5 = 0.135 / 6.91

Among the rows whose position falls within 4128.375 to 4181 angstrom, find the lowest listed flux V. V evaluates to 5.276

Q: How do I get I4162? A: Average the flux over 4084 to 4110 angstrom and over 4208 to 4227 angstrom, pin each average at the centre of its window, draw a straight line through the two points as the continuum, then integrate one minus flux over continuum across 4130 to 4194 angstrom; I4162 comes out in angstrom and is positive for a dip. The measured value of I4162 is 2.1 angstrom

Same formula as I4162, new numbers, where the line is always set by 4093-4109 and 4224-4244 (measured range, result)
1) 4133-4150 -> 1.8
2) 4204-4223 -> 1.4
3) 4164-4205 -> 2.1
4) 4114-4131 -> 0.5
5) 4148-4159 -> 2.0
